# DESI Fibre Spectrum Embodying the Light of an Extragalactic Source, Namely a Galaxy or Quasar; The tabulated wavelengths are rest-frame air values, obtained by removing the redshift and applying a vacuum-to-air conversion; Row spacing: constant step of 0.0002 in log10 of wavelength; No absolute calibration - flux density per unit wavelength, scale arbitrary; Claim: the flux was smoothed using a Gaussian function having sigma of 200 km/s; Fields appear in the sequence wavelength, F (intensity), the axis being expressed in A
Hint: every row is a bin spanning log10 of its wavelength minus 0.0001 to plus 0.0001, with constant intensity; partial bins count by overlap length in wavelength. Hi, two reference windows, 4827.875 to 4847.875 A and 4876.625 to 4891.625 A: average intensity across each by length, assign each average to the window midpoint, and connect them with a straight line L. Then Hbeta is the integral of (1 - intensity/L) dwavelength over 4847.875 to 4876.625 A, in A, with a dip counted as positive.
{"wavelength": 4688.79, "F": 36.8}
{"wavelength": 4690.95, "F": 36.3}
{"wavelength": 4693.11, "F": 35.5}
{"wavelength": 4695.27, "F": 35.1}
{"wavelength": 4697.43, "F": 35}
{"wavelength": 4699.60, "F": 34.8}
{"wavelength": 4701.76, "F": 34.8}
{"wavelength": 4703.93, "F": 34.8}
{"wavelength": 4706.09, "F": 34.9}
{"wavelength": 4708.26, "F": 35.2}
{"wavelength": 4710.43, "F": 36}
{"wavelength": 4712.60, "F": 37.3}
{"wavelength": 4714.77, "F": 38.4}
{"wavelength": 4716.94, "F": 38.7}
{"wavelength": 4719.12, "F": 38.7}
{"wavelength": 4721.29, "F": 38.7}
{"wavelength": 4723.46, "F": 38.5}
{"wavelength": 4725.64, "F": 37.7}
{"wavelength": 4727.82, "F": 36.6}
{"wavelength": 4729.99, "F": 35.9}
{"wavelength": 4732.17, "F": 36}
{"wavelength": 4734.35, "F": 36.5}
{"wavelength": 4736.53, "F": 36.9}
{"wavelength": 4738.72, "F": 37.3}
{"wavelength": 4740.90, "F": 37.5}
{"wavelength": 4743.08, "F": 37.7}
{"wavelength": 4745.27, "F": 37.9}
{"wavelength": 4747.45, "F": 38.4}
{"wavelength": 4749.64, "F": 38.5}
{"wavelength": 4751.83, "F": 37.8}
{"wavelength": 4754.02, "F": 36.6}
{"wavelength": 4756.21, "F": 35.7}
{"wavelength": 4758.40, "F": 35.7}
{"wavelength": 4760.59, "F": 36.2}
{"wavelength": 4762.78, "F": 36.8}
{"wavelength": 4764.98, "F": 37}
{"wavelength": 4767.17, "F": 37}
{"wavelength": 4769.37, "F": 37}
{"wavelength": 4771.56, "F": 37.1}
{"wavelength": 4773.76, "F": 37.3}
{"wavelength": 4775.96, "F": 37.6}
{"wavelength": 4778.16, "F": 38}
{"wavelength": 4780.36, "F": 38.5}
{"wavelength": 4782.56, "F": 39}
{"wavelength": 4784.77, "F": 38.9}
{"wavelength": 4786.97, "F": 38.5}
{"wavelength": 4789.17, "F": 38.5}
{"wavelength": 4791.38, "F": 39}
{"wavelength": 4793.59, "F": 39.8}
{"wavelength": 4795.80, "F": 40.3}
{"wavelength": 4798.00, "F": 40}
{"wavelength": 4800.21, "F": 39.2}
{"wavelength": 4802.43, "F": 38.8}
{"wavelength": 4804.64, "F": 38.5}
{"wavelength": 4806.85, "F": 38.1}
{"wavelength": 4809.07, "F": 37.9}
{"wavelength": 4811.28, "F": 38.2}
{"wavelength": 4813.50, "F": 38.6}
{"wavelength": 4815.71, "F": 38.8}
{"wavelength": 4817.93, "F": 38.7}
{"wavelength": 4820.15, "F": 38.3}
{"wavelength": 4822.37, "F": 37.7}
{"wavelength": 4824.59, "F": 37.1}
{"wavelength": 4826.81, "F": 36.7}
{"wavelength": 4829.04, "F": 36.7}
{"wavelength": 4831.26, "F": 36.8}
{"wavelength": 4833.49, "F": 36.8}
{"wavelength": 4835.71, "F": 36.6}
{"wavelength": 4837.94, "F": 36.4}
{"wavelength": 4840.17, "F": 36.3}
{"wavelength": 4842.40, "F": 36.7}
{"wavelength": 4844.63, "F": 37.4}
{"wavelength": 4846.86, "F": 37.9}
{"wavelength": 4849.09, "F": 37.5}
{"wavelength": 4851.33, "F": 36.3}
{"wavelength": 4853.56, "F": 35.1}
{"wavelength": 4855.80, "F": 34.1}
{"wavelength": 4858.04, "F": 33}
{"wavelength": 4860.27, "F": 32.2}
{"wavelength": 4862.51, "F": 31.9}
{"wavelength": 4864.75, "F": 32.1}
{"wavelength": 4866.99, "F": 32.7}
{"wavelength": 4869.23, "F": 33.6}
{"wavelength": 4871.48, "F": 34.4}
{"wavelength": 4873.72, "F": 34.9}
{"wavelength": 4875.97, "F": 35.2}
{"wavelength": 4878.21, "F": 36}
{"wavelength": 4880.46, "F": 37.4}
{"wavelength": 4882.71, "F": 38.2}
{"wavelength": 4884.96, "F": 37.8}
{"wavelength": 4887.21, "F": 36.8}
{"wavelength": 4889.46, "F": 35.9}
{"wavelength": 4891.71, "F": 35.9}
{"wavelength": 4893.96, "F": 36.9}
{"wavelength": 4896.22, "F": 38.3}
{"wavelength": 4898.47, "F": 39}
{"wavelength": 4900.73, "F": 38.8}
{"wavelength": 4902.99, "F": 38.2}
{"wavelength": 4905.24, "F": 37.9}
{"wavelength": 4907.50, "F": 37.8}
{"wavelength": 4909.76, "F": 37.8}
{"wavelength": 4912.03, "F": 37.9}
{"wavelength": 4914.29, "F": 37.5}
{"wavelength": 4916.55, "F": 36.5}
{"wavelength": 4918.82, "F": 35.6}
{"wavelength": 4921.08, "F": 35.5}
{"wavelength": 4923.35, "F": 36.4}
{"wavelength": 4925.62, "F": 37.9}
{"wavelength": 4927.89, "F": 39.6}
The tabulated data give 2.2 A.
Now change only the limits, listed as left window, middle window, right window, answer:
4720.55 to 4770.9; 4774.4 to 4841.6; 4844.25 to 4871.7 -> -4.75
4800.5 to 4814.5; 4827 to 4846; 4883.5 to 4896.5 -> 0.56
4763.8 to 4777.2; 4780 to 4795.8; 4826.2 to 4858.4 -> -0.87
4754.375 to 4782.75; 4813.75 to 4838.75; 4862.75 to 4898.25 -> -0.68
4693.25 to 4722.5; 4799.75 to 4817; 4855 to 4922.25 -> -1.11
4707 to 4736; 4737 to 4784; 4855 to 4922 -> -0.54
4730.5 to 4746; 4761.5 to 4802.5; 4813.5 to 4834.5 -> -1.10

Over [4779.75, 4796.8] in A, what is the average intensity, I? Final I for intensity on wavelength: 39.1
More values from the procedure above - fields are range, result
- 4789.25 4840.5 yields 38.1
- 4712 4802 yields 37.8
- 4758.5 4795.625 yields 37.9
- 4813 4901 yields 36.2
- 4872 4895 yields 36.5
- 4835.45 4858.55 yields 36.2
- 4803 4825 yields 38.3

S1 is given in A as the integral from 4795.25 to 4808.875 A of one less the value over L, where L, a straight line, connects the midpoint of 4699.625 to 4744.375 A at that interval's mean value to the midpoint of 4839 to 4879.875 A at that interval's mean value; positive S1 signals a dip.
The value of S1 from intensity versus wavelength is -1.3 A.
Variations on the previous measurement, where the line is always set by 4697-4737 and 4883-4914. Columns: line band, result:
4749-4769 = 0.0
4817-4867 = 1.9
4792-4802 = -0.7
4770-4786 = -0.5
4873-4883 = 0.3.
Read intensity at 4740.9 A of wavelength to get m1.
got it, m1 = 37.5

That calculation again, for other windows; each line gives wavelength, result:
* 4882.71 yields 38.2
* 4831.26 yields 36.8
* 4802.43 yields 38.8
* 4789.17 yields 38.5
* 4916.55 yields 36.5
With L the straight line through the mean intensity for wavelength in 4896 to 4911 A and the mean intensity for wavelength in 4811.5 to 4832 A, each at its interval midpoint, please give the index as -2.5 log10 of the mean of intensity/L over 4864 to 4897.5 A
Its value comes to 0.07 mag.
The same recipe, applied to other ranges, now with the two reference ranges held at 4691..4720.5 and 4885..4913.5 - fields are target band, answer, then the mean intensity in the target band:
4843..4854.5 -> 0.01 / 36.9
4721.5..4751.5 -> -0.03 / 37.4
